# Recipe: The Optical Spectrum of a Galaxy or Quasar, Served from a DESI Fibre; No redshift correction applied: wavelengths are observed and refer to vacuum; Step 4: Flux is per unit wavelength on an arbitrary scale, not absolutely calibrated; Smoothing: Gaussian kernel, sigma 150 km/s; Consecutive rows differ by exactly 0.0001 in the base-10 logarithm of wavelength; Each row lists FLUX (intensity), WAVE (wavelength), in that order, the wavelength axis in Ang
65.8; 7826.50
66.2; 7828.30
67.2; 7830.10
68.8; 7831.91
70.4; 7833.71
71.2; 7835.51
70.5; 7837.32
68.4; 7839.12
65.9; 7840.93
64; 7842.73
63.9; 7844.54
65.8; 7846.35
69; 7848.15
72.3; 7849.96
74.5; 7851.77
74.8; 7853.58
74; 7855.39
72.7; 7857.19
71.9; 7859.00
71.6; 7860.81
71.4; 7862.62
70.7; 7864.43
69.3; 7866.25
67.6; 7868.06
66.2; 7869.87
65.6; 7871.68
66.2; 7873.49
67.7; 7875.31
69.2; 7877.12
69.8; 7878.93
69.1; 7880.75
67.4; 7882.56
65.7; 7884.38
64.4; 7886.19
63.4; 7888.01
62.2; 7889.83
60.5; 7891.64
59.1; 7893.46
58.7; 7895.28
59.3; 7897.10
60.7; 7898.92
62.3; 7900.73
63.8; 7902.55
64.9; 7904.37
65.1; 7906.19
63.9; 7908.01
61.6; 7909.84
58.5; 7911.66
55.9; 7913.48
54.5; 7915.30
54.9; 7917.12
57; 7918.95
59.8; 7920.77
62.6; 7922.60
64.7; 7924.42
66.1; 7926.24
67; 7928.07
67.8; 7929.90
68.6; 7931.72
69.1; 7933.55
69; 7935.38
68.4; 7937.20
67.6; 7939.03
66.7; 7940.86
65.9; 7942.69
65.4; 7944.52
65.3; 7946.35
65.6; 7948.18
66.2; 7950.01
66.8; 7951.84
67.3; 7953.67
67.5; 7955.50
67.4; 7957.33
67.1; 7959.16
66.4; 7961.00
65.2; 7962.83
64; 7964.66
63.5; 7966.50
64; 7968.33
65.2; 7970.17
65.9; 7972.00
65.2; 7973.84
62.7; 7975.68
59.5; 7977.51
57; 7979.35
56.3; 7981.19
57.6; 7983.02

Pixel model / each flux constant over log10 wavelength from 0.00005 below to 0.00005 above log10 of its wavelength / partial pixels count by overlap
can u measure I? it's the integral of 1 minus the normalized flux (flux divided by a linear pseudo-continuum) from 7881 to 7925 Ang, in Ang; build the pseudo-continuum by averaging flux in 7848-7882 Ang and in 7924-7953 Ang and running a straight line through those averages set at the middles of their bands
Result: 4.6 Ang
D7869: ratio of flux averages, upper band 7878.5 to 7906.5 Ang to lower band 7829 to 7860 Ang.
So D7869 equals 0.9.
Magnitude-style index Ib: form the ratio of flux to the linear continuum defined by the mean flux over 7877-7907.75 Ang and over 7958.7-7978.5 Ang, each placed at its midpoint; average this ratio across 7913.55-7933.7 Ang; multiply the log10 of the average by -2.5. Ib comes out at 0.027 mag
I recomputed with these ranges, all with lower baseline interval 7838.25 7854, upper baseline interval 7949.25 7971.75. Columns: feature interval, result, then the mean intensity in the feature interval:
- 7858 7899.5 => 1.07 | 66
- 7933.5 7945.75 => -0.16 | 67.3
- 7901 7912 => 0.65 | 63.1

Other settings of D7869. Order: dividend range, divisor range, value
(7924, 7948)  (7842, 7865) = 0.95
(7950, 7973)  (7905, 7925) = 1.10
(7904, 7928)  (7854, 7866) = 0.85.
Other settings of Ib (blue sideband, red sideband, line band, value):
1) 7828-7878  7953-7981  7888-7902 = 0.11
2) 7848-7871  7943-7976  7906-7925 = 0.15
